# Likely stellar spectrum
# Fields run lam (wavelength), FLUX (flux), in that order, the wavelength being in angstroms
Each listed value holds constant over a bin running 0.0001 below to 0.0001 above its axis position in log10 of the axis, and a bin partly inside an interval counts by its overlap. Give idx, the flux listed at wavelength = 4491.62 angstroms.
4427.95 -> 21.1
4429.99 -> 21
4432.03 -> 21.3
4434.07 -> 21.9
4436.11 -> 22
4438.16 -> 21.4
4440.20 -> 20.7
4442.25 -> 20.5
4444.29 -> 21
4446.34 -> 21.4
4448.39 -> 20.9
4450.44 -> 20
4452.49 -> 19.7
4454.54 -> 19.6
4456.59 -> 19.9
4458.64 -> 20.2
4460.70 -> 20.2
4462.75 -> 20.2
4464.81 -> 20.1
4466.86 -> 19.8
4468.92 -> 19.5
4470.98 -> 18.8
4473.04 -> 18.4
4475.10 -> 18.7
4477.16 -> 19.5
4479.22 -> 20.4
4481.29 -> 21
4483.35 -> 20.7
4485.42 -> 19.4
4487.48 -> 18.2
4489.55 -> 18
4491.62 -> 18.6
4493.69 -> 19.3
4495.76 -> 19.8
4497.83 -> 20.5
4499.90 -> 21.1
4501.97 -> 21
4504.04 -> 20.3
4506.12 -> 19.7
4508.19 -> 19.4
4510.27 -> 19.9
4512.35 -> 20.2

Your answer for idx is 18.6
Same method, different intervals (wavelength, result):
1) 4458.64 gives 20.2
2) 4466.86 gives 19.8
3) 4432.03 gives 21.3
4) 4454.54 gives 19.6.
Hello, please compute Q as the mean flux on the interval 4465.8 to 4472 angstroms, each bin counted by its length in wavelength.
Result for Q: 19.4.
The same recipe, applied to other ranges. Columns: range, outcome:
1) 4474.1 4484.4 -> 20.1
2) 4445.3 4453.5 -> 20.5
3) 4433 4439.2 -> 21.8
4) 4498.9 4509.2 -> 20.3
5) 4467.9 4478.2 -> 19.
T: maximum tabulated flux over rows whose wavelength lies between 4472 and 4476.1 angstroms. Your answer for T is 18.7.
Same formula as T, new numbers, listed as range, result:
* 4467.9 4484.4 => 21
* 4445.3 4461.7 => 21.4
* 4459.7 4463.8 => 20.2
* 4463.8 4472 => 20.1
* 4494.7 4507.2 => 21.1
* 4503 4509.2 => 20.3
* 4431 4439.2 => 22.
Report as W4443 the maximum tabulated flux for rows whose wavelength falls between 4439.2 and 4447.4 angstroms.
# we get 21.4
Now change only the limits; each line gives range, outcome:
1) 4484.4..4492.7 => 19.4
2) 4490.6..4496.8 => 19.8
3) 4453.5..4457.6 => 19.9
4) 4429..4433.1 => 21.3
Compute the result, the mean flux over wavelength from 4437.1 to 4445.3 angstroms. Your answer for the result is 20.9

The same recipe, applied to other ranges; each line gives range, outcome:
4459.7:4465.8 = 20.2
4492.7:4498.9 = 19.9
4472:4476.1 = 18.5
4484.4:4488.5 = 18.8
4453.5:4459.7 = 19.9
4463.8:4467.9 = 20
